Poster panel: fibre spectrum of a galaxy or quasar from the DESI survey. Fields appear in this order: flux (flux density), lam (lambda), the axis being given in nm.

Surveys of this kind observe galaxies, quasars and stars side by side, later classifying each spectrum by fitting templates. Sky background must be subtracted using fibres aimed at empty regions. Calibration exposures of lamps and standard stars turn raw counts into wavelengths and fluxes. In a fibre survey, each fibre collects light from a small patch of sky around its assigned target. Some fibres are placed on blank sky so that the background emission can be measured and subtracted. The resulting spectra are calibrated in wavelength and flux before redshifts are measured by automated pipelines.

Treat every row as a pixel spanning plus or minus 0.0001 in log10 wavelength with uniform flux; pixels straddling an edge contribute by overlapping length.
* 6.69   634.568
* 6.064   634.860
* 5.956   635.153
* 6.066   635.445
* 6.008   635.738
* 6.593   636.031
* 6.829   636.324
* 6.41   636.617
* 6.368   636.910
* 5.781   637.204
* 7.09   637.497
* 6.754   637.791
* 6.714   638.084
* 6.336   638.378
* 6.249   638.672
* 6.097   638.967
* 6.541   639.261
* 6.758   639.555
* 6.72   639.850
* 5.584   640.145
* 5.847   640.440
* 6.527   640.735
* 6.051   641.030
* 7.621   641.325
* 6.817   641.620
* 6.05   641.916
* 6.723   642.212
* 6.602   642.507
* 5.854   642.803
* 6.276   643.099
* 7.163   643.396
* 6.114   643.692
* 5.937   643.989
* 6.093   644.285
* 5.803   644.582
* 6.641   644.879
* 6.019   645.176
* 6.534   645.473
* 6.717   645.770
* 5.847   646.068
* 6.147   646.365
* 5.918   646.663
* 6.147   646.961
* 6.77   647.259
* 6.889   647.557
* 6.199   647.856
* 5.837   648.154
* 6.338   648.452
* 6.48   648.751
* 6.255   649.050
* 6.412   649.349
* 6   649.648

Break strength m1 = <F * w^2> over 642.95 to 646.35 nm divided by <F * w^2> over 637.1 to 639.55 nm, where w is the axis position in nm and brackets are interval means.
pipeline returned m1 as 0.99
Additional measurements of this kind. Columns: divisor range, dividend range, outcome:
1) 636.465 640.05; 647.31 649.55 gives 1.01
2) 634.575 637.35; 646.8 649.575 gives 1.06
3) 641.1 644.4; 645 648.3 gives 0.98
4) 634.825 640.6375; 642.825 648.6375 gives 1.01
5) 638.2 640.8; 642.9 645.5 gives 1.01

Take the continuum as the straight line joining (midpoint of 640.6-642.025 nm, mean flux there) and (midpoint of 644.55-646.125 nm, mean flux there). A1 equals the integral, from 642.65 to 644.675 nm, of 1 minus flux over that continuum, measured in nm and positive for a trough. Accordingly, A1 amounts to 0.08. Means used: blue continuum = 6.63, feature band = 6.19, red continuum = 6.32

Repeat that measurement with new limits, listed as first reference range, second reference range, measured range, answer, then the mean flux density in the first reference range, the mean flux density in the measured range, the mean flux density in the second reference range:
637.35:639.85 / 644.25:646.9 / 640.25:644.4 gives -0.02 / 6.58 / 6.4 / 6.19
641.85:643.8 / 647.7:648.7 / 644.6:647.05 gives 0.02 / 6.42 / 6.23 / 6.16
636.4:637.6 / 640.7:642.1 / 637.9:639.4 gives 0.02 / 6.41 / 6.4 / 6.62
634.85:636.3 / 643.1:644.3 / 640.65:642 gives -0.07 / 6.2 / 6.65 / 6.34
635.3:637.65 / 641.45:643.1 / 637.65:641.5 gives -0.03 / 6.39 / 6.45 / 6.42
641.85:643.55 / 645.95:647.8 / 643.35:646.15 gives 0.05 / 6.46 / 6.27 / 6.29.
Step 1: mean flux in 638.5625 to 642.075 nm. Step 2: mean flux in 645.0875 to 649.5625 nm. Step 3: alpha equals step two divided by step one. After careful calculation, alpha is 0.98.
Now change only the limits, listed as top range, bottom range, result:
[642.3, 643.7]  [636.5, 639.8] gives 1.00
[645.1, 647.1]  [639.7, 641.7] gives 0.96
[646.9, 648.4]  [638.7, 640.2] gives 1.00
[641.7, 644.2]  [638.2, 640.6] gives 1.01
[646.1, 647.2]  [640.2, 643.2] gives 0.95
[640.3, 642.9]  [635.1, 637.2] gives 1.03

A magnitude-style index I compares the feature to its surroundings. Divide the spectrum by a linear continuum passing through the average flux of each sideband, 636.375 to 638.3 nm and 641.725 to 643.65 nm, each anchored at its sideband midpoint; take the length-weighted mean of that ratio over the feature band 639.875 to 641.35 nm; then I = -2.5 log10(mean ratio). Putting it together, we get 0.04 mag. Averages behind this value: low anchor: 6.53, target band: 6.25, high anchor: 6.43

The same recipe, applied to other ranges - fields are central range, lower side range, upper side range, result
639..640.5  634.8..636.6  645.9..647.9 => -0.005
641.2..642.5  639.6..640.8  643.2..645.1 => -0.091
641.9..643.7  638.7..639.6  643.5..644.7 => -0.054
